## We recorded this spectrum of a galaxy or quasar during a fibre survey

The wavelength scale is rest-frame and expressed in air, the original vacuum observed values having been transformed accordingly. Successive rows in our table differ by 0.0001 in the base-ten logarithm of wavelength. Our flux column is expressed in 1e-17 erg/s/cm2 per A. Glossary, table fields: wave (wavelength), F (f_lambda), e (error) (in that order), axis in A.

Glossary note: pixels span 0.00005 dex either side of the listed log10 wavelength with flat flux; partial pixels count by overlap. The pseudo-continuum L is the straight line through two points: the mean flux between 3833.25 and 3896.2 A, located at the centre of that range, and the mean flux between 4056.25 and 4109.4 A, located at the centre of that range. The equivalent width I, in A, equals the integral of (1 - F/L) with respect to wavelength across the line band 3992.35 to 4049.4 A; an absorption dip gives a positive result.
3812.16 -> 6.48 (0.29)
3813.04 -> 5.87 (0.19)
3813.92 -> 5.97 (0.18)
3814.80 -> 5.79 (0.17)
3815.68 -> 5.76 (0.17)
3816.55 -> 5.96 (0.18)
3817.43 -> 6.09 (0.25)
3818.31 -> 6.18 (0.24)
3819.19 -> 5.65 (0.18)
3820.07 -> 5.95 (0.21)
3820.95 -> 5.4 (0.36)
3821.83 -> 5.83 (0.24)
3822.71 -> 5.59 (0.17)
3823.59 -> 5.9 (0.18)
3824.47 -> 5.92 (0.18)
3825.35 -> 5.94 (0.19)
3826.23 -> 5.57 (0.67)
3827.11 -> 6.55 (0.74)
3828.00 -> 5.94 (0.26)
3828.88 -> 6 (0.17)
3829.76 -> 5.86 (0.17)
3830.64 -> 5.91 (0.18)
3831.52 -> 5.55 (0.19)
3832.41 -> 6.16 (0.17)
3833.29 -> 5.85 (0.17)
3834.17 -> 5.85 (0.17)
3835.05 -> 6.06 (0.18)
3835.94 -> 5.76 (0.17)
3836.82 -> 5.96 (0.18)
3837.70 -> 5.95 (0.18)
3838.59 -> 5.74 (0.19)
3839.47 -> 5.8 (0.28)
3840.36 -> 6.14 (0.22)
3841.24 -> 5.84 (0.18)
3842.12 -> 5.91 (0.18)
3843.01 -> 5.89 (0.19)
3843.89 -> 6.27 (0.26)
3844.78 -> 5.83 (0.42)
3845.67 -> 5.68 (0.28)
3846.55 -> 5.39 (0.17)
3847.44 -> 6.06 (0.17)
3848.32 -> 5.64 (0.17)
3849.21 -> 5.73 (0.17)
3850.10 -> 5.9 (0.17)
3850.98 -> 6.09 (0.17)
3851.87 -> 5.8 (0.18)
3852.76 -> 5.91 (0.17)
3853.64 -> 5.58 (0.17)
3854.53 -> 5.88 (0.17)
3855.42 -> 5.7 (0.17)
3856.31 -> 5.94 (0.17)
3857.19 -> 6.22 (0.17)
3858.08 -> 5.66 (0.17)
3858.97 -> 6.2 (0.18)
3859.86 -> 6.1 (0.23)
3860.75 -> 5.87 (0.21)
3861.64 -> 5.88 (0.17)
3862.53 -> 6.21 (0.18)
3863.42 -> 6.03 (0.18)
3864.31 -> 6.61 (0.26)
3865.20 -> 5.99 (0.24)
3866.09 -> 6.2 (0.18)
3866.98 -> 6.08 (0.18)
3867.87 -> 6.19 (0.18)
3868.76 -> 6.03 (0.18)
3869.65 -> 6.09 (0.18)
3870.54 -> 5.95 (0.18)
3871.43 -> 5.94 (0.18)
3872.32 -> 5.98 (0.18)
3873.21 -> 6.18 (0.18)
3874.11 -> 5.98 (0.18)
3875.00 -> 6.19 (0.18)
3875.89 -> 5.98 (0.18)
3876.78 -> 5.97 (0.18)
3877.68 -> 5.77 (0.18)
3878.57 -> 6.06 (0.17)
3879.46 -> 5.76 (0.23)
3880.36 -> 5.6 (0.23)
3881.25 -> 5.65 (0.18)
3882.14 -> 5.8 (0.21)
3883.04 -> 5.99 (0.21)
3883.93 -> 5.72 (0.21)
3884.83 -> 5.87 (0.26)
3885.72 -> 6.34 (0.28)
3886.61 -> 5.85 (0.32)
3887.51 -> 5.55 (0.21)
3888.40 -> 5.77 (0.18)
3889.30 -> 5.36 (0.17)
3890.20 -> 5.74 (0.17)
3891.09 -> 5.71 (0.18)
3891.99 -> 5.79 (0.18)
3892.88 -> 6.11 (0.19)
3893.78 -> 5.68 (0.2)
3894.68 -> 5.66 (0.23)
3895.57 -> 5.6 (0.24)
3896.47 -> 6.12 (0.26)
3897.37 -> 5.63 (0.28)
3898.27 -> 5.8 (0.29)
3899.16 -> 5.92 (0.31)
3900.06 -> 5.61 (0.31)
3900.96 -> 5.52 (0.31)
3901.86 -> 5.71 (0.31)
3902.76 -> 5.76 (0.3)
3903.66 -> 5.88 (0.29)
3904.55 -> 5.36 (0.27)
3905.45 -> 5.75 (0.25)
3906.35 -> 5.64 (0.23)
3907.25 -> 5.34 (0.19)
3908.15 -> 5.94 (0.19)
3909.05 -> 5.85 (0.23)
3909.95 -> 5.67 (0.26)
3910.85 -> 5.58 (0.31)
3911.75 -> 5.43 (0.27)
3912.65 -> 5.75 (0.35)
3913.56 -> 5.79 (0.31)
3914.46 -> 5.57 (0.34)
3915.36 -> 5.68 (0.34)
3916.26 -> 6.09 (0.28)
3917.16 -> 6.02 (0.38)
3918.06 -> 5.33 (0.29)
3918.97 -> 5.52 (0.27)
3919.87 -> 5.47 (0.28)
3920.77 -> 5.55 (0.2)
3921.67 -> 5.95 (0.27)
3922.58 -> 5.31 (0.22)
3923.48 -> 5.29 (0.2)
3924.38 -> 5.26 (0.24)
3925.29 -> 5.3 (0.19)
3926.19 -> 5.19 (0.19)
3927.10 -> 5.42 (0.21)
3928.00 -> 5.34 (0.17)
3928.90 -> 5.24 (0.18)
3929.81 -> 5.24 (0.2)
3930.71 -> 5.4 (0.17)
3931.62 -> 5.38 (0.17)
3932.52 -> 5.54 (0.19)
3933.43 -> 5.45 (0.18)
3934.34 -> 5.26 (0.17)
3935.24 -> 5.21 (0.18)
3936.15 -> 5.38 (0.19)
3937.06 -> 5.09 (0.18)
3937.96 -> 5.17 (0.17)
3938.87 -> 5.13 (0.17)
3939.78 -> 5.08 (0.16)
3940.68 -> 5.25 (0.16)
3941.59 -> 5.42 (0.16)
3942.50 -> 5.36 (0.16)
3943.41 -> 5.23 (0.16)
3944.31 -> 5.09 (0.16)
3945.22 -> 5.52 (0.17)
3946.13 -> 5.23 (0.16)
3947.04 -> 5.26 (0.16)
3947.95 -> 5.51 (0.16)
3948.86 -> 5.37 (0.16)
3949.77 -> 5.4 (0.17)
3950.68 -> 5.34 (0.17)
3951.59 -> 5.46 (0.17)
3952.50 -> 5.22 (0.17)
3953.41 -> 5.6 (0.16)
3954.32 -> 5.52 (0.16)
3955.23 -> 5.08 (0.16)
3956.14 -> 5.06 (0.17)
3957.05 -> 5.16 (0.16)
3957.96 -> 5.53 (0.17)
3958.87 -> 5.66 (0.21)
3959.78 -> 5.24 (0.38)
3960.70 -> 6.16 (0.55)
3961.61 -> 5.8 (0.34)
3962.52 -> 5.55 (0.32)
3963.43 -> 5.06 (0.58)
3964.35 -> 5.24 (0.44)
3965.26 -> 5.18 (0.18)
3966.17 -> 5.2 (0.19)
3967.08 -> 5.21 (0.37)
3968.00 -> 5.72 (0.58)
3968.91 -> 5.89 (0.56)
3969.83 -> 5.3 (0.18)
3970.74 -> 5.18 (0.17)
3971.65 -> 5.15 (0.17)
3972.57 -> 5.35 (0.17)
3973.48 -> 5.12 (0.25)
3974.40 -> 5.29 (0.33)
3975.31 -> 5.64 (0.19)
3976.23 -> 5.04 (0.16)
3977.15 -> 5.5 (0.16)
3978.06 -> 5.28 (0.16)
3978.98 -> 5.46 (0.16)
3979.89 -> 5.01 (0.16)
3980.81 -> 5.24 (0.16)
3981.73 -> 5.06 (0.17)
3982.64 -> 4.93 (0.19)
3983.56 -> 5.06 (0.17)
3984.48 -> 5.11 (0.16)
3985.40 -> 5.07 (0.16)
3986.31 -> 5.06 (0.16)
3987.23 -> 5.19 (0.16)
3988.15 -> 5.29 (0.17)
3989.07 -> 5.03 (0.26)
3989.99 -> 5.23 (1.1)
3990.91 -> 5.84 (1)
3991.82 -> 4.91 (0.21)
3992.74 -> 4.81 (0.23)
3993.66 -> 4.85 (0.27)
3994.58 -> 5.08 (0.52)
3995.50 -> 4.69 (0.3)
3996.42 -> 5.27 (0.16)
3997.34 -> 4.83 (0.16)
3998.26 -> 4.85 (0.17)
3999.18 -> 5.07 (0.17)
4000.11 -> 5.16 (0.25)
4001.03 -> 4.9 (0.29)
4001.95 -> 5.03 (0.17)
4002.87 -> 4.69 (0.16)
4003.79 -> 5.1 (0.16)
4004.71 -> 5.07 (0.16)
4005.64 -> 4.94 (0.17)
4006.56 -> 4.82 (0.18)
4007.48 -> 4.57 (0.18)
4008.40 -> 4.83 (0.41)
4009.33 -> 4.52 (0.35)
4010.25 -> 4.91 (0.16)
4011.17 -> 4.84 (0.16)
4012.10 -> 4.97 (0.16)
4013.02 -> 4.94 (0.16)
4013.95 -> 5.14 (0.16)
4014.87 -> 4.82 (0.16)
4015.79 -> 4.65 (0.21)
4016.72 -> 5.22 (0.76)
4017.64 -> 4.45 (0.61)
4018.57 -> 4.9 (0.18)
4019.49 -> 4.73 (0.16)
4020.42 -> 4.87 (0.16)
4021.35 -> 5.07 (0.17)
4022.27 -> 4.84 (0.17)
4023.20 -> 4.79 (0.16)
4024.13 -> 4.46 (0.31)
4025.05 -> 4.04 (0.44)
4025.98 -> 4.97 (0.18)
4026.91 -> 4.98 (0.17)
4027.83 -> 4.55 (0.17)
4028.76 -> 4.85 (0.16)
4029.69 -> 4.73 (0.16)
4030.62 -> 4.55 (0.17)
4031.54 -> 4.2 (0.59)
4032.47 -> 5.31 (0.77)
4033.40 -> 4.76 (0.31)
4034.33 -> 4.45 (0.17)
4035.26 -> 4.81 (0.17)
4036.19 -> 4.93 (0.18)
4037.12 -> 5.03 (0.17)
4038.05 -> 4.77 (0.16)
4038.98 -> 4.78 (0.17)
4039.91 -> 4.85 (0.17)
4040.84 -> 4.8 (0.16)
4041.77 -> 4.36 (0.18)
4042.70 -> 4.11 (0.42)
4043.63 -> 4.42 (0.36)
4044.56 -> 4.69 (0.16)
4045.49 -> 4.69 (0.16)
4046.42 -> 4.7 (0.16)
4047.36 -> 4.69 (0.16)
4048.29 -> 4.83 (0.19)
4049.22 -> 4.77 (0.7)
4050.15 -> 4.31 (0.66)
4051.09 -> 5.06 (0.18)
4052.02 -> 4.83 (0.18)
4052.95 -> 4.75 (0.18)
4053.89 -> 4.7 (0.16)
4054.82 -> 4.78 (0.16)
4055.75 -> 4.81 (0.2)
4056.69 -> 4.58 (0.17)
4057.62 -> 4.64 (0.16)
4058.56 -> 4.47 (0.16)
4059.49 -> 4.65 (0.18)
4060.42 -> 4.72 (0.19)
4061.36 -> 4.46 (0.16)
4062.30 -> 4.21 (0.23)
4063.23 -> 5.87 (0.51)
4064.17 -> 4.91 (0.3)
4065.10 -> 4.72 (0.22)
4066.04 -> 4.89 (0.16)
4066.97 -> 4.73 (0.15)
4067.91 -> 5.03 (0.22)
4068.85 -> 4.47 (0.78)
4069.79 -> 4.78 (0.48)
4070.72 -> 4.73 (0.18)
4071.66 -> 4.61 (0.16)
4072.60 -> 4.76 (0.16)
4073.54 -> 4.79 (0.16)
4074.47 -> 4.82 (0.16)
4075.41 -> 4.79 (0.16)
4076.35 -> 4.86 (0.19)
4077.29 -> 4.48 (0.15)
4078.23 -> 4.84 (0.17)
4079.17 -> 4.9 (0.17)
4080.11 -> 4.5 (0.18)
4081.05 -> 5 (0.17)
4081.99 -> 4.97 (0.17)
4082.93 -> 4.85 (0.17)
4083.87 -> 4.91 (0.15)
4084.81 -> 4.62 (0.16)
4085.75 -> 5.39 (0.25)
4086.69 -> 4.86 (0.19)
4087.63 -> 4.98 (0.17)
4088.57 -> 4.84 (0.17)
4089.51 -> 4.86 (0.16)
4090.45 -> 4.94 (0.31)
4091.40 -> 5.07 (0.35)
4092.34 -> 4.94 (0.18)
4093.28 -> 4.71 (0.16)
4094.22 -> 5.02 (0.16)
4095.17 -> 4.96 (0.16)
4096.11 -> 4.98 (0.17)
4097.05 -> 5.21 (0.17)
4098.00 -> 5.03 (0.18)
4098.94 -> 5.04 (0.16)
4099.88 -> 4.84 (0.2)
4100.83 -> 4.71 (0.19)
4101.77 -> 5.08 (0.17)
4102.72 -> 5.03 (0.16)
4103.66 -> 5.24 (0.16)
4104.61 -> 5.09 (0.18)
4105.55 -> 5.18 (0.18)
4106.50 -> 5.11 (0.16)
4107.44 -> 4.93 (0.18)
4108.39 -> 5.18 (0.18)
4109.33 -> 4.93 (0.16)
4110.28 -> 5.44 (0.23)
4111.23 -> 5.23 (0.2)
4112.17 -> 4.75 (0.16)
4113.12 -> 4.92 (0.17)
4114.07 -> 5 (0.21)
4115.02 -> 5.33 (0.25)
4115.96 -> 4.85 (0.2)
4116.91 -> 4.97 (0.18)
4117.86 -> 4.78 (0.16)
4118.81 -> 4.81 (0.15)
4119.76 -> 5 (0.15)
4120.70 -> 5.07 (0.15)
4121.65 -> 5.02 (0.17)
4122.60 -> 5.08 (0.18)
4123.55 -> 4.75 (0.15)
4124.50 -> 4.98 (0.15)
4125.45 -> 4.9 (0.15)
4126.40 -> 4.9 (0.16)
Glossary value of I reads 4.1 A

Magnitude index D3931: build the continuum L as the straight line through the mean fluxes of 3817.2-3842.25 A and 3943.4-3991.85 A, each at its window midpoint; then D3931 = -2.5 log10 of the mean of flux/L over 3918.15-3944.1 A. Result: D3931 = 0.03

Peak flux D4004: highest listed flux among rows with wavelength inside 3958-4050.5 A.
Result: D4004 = 6.16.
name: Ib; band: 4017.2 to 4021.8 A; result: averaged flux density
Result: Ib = 4.8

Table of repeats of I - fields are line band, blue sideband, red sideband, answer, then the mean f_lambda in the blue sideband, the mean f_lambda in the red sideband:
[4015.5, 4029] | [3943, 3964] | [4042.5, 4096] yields 0.7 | 5.39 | 4.78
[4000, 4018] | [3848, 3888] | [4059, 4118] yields 1.4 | 5.95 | 4.91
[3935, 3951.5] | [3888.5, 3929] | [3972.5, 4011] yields 0.3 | 5.63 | 5.06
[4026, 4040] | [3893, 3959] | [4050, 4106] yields 0.7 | 5.48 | 4.85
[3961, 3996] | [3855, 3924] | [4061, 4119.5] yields 1.2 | 5.82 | 4.92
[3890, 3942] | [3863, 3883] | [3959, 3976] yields 1.7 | 6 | 5.4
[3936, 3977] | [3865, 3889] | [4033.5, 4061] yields 0.1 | 5.94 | 4.69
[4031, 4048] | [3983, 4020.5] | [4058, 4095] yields 0.7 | 4.96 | 4.82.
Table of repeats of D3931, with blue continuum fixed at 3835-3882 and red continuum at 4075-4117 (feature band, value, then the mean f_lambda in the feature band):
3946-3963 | 0.022 mag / 5.43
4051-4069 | 0.077 mag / 4.76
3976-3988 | 0.056 mag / 5.16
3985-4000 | 0.066 mag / 5.07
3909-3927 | 0.024 mag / 5.57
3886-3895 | 0.014 mag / 5.73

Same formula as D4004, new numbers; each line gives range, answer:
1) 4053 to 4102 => 5.87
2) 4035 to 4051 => 5.03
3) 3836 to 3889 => 6.61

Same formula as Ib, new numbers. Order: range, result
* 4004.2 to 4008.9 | 4.84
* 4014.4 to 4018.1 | 4.8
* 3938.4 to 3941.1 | 5.15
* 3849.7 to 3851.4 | 6.02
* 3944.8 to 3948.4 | 5.37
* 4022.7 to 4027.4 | 4.65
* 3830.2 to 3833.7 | 5.86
